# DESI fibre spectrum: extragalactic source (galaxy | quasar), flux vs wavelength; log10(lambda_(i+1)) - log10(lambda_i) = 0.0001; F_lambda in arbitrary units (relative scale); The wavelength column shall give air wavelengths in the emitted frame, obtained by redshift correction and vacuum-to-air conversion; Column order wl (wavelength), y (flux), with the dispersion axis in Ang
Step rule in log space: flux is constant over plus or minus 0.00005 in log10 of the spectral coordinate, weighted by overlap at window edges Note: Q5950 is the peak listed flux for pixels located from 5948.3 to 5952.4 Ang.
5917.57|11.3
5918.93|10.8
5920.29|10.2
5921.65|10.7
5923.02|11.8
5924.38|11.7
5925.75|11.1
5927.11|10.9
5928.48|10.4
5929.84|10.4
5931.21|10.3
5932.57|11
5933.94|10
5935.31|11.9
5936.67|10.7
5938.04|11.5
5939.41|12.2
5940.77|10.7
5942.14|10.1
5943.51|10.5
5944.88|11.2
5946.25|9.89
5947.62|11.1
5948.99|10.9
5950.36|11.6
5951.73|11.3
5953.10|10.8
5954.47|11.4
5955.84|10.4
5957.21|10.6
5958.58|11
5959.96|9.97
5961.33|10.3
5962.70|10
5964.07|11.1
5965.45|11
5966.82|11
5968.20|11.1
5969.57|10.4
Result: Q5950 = 11.6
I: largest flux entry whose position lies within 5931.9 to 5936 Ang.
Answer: 11.9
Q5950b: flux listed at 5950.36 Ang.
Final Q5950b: 11.6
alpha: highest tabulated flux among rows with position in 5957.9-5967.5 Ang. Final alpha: 11.1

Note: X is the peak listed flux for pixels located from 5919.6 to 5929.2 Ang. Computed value 11.8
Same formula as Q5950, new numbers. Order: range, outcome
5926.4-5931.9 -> 10.9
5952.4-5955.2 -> 11.4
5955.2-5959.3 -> 11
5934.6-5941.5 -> 12.2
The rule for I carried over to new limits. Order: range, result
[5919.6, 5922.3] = 10.7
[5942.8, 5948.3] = 11.2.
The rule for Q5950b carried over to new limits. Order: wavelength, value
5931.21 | 10.3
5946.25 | 9.89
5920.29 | 10.2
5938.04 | 11.5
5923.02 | 11.8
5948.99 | 10.9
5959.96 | 9.97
